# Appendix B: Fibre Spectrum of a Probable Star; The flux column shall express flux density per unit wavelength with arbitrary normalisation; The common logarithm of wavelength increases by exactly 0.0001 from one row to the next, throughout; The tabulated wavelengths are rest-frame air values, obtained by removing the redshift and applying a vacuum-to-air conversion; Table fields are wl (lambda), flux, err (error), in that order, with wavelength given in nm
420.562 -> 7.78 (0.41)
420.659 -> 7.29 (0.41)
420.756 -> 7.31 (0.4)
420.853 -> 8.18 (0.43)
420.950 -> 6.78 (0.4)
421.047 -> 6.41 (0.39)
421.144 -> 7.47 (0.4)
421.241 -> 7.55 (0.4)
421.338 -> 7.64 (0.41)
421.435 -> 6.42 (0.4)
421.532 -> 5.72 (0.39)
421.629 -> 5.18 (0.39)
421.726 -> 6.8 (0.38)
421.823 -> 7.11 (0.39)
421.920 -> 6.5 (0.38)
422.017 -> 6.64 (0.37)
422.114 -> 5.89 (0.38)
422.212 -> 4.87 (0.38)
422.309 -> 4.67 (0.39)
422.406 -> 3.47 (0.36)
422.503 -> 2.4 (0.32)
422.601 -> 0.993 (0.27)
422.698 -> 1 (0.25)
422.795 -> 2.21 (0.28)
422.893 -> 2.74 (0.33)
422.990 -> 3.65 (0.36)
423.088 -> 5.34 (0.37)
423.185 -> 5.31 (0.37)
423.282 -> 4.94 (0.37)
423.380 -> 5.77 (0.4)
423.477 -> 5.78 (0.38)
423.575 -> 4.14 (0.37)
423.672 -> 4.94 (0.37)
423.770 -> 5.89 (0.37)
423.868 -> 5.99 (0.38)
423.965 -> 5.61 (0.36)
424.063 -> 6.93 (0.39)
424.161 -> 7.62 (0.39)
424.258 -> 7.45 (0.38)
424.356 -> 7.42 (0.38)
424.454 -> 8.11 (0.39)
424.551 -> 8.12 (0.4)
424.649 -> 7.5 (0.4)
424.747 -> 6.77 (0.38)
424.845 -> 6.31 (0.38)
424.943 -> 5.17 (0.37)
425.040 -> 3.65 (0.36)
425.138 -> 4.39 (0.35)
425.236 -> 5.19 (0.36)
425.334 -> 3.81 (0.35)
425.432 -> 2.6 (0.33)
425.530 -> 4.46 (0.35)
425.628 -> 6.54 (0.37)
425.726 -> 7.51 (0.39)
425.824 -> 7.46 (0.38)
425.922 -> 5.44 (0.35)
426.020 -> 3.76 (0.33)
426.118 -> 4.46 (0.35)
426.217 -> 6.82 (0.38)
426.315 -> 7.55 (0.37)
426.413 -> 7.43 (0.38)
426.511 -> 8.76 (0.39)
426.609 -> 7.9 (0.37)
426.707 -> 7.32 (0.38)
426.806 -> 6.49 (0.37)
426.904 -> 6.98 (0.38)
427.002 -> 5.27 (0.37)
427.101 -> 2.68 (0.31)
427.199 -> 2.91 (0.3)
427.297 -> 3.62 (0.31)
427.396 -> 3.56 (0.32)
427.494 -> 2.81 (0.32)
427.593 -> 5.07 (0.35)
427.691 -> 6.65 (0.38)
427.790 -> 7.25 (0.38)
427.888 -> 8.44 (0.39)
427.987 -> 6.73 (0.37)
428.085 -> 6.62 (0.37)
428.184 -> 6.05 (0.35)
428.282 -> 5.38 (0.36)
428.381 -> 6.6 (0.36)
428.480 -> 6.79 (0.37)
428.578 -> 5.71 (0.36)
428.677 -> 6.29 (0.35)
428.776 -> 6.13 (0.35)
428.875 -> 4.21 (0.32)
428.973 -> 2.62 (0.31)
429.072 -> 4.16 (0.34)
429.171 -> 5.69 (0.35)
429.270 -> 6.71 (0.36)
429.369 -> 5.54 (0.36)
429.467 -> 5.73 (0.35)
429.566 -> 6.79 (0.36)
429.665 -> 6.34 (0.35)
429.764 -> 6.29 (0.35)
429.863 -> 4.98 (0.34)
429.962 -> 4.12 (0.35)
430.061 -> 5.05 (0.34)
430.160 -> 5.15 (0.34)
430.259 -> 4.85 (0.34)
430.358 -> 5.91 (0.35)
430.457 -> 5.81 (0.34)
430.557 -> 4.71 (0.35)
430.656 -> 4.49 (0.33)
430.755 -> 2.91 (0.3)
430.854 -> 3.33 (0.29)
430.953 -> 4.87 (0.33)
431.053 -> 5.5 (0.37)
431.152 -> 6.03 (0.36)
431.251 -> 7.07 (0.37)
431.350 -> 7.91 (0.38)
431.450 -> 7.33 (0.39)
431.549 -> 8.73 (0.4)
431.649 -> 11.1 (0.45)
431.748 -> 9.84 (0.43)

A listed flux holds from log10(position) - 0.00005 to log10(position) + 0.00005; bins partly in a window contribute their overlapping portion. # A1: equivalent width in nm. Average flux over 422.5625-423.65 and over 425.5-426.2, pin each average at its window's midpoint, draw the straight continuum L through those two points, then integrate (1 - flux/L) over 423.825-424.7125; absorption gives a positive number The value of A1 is -0.480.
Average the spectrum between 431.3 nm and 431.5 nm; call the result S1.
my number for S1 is 7.62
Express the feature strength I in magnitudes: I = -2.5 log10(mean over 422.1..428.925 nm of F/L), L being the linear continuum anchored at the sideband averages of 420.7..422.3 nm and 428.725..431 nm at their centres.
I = 0.06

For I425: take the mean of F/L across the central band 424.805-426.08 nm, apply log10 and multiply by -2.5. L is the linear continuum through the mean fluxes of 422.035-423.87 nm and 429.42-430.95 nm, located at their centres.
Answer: -0.13 mag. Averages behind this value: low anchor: 4.2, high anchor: 5.09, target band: 5.09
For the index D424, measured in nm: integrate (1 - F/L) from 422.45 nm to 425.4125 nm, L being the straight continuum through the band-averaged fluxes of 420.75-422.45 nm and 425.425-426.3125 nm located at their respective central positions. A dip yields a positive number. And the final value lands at 0.41 nm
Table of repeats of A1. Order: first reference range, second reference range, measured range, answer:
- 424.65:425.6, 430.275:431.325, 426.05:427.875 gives -0.30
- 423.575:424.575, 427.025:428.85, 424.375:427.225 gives 0.08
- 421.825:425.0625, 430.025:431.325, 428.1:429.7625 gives -0.18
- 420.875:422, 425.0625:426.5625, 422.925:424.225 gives 0.15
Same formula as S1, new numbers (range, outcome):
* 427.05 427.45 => 3.19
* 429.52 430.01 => 5.7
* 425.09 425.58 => 4.09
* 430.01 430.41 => 5.24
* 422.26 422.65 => 2.89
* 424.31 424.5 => 7.75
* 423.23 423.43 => 5.37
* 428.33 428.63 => 6.35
